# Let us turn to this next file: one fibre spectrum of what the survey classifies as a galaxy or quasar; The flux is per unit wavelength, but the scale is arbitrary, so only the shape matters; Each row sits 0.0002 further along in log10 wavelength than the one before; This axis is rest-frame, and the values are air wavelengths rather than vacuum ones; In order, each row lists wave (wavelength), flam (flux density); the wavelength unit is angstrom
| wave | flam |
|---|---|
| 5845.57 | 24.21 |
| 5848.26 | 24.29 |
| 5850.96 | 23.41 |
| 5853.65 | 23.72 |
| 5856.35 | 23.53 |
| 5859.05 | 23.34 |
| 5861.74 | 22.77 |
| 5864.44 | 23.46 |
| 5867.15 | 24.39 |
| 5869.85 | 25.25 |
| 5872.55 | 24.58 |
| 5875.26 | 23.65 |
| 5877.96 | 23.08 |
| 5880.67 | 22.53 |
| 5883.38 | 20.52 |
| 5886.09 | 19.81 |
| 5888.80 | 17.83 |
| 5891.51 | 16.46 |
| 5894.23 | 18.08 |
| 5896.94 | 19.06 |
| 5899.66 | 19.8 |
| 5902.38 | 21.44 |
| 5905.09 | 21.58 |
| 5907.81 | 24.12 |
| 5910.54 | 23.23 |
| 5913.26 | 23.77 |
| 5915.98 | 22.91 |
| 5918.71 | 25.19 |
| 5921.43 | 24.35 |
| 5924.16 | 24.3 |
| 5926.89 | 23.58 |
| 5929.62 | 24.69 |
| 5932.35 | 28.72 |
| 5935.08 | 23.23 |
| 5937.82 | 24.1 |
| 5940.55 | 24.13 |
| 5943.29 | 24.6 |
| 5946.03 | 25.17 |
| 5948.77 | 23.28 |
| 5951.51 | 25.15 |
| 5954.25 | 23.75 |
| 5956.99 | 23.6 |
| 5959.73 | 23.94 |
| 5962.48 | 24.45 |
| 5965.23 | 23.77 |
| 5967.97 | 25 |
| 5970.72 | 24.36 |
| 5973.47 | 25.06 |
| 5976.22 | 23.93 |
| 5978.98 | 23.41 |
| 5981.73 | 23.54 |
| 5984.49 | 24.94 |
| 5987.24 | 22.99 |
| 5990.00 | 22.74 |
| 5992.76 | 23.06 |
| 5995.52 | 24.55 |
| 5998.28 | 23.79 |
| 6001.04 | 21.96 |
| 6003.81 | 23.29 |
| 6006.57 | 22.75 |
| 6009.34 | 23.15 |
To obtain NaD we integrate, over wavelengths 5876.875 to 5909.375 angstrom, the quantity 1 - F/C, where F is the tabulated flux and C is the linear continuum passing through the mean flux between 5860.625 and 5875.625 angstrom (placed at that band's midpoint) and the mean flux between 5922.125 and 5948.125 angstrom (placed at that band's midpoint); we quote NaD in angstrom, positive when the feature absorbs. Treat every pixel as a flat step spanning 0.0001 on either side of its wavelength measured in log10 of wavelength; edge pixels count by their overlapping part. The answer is 5.3 angstrom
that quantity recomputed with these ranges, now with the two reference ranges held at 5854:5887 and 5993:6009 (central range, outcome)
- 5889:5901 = 2.52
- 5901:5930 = -0.43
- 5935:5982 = -1.95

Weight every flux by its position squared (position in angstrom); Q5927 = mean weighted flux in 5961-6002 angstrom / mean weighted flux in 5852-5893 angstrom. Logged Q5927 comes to 1.11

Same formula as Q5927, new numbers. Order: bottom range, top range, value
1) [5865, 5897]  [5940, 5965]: 1.16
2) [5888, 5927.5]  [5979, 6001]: 1.11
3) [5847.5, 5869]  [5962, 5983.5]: 1.06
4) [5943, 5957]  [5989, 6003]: 0.97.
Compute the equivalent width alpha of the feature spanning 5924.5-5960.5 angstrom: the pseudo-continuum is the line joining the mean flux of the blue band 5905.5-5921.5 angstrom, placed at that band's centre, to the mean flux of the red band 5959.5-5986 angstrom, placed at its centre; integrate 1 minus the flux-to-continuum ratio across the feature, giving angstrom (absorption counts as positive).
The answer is -0.7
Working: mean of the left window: 23.8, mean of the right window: 24.2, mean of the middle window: 24.5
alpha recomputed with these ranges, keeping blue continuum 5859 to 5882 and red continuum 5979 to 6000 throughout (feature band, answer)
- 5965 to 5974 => -0.4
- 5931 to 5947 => -0.9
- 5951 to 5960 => -0.1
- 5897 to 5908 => 1.2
